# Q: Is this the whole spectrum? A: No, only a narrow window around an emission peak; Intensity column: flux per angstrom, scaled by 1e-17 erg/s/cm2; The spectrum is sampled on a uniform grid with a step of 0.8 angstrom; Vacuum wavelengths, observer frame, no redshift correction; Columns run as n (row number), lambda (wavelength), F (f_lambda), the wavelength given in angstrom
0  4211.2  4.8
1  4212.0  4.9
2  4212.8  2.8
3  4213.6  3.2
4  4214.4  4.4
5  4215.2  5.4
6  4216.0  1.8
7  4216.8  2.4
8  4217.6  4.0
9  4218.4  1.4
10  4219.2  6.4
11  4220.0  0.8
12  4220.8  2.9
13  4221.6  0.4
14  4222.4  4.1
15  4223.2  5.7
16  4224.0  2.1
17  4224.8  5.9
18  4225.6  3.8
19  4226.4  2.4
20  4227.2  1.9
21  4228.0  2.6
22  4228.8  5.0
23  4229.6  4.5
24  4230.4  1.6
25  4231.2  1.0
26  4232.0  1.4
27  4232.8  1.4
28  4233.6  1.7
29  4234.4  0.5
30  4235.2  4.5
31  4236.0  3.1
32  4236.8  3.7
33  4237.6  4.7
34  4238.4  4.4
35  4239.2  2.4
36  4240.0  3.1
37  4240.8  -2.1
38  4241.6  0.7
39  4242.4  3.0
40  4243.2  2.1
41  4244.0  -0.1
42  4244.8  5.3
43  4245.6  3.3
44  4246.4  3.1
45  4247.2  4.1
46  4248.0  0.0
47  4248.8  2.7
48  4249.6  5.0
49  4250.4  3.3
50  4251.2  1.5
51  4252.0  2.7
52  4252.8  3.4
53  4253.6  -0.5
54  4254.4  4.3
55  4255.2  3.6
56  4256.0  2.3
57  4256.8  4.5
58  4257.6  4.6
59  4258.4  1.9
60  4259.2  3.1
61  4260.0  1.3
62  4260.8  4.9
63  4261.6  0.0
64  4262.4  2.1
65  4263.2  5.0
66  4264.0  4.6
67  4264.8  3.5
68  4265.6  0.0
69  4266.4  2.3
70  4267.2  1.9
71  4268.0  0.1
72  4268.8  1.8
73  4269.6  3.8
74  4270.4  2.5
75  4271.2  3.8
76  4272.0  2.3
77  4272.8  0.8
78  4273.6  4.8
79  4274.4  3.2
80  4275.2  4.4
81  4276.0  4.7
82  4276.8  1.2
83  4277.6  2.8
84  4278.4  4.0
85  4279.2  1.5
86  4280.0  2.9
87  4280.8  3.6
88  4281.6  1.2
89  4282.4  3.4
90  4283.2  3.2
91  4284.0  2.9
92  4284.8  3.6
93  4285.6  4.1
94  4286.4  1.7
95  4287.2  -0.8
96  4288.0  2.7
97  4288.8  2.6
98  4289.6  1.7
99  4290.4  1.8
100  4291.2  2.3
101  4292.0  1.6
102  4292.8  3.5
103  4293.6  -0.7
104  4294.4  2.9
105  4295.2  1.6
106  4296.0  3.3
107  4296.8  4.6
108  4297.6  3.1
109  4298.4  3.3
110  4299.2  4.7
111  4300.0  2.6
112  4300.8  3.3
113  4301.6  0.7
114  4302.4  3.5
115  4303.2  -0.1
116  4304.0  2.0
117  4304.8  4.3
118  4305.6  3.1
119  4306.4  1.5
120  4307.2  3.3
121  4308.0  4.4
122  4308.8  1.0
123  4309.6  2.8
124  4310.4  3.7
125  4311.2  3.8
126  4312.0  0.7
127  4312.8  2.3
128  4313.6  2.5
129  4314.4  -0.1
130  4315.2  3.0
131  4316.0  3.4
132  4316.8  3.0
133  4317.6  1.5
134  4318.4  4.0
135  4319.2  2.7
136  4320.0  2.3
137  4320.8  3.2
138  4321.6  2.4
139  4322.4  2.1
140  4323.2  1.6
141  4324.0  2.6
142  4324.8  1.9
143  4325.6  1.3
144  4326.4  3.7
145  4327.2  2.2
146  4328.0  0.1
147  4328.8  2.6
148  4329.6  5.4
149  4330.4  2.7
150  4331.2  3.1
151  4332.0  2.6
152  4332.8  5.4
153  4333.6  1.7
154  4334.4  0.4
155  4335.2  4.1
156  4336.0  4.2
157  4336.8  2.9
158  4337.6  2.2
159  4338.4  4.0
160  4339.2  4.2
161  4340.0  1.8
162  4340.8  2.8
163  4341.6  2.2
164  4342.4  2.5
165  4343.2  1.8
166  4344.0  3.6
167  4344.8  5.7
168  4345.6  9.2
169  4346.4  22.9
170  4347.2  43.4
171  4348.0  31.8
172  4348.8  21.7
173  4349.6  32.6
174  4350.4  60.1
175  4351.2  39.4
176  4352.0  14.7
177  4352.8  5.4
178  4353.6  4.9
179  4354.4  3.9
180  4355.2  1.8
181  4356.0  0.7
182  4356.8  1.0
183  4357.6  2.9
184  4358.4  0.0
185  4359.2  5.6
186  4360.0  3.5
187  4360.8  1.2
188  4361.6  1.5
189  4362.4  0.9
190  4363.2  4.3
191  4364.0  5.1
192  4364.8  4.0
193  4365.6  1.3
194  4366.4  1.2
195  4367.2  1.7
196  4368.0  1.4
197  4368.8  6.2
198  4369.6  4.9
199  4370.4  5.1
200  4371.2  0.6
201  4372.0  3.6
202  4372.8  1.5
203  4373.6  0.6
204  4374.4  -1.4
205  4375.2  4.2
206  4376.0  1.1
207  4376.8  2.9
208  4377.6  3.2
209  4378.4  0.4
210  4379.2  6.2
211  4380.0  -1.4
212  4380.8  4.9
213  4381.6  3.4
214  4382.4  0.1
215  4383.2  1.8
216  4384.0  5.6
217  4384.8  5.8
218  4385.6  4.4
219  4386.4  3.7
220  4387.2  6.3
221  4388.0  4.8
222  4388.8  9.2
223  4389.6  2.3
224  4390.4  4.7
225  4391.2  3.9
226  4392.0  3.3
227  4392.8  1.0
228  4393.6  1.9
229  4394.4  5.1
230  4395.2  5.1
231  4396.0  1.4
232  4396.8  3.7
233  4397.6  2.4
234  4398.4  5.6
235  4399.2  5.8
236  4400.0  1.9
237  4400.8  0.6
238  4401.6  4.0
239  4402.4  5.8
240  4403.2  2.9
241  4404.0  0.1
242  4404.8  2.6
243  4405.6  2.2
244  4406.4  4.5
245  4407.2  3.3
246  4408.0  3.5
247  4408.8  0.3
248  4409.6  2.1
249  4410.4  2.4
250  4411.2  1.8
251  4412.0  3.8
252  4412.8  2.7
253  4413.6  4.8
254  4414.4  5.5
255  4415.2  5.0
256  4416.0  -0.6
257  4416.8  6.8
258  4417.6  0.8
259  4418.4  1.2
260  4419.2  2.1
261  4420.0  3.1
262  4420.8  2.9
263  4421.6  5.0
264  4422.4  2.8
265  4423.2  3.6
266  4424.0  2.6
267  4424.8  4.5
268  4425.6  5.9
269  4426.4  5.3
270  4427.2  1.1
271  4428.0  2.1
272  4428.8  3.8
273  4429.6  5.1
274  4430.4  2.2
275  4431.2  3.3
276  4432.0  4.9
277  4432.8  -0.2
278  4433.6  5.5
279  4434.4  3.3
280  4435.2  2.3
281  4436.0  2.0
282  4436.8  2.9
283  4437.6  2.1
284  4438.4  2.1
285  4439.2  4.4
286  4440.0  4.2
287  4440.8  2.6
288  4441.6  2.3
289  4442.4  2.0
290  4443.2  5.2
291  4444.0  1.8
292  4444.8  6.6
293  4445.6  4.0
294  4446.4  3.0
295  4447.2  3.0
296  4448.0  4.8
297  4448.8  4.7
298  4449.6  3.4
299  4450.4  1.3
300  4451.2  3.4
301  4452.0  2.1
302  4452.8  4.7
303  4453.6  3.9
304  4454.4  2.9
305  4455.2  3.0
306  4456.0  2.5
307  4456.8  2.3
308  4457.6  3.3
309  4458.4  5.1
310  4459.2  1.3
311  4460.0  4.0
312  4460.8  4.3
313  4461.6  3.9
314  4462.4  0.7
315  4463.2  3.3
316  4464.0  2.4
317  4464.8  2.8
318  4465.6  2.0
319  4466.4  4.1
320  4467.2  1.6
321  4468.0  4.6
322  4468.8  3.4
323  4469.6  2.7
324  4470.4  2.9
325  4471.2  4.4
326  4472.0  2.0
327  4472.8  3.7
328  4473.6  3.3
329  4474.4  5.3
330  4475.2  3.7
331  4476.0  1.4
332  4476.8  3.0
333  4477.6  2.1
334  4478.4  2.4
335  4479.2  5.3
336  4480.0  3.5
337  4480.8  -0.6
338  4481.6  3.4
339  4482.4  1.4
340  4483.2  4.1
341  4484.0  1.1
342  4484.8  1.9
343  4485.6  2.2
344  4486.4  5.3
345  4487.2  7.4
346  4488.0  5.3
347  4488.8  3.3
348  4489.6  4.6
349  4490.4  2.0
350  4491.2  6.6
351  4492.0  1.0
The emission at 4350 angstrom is [O II] 3727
